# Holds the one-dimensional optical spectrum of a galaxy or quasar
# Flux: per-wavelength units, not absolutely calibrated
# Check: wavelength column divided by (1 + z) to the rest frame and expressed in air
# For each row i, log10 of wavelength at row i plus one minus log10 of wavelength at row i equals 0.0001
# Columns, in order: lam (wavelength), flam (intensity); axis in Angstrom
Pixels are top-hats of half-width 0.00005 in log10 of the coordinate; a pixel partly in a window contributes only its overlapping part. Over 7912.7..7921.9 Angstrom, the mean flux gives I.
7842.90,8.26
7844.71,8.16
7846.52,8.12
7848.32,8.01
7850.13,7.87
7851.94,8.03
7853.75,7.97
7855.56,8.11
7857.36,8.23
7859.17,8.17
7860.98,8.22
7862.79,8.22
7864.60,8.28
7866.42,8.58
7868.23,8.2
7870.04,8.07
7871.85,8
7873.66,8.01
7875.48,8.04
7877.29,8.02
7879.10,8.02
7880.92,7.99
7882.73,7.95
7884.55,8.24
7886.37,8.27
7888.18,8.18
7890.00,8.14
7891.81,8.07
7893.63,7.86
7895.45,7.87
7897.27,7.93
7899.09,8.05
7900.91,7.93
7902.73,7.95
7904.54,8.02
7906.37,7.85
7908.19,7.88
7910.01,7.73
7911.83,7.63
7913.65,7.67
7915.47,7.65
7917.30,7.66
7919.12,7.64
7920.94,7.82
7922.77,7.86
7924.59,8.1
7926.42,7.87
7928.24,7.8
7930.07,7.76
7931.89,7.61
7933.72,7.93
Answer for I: 7.69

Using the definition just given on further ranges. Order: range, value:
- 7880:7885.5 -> 8.05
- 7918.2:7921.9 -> 7.73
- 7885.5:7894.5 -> 8.11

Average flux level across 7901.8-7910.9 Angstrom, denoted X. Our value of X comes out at 7.89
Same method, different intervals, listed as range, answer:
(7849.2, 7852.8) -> 7.94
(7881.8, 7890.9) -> 8.15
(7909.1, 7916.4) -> 7.67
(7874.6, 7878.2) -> 8.05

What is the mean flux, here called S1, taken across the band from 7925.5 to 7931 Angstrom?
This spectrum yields 7.81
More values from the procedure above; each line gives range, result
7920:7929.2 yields 7.89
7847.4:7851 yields 7.95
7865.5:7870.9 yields 8.28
